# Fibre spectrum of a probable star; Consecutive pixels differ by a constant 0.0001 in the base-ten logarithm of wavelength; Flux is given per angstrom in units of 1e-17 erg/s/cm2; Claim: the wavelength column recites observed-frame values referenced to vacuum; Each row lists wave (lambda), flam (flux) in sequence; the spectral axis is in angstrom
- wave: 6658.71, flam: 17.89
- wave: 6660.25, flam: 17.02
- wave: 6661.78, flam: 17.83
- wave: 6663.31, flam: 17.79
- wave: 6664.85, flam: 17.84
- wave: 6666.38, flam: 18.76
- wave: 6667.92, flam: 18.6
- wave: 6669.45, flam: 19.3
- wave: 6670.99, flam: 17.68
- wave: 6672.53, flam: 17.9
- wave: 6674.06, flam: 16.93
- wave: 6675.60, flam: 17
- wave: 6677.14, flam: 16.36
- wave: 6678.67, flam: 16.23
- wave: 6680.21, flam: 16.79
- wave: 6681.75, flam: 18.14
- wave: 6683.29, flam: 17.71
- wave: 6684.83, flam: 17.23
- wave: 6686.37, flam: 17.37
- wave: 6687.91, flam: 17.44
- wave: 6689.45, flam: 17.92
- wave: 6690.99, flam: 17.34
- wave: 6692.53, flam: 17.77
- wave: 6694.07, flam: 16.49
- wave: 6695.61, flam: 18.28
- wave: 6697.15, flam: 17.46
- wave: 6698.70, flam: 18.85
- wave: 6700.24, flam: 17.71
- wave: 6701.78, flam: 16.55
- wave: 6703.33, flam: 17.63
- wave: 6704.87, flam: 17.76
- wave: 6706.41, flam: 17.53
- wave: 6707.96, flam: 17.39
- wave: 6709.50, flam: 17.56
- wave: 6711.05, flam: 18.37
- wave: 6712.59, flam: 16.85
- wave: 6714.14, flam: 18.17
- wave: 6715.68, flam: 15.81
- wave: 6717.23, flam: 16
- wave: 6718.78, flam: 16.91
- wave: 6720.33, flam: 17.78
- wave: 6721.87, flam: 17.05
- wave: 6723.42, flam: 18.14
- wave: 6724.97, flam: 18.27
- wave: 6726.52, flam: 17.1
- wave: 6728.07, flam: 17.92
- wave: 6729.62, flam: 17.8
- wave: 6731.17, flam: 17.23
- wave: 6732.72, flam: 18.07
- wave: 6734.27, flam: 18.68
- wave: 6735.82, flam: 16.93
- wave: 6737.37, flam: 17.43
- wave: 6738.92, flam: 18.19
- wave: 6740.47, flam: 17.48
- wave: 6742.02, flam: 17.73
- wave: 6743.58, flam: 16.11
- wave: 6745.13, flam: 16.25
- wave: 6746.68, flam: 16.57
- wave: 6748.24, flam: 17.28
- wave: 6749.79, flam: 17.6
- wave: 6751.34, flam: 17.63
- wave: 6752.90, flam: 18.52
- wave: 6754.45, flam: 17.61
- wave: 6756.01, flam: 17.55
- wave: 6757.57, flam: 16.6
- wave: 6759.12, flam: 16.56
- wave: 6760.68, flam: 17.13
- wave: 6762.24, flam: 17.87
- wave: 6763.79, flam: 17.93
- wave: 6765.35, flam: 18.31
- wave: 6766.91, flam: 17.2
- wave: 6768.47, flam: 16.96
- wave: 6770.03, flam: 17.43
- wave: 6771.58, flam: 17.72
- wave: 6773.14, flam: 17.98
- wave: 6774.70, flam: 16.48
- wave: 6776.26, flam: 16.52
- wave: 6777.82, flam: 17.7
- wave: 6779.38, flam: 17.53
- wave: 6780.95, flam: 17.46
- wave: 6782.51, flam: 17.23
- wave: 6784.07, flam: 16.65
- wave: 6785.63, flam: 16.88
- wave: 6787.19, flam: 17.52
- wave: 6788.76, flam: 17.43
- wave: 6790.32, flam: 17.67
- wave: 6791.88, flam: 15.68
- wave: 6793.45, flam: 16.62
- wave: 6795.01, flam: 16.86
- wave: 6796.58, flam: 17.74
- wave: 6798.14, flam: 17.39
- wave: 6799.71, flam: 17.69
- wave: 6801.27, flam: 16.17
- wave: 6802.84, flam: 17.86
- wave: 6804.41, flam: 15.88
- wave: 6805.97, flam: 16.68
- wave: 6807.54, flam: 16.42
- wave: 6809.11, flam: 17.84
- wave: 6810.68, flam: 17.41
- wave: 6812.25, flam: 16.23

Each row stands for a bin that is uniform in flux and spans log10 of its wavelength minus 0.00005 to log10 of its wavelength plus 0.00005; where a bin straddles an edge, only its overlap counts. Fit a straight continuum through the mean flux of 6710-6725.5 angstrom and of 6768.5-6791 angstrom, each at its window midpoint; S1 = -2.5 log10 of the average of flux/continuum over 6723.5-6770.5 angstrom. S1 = -0.01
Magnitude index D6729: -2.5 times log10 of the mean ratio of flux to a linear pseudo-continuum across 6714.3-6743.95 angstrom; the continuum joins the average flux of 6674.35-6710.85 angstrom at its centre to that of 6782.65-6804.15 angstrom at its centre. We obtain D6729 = -0.01 mag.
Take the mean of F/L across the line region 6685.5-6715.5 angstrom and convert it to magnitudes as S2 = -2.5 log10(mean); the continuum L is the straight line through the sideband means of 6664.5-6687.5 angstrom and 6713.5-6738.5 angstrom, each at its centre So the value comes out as 0.00 mag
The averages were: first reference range 17.6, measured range 17.6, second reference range 17.5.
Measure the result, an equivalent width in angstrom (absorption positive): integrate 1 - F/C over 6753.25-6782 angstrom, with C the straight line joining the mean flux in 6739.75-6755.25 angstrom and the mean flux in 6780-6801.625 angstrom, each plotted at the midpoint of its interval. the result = -0.3 angstrom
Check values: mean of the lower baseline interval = 17.3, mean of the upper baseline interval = 17.1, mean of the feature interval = 17.4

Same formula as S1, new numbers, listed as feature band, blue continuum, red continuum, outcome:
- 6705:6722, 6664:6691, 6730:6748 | 0.012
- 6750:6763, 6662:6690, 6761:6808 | -0.009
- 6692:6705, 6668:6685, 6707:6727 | -0.013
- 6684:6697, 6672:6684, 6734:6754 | -0.020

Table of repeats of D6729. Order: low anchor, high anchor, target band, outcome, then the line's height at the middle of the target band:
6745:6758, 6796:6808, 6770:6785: -0.006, 17.2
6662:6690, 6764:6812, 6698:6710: -0.008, 17.5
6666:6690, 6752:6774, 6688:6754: 0.004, 17.5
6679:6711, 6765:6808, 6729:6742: -0.023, 17.4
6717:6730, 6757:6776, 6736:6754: 0.004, 17.4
